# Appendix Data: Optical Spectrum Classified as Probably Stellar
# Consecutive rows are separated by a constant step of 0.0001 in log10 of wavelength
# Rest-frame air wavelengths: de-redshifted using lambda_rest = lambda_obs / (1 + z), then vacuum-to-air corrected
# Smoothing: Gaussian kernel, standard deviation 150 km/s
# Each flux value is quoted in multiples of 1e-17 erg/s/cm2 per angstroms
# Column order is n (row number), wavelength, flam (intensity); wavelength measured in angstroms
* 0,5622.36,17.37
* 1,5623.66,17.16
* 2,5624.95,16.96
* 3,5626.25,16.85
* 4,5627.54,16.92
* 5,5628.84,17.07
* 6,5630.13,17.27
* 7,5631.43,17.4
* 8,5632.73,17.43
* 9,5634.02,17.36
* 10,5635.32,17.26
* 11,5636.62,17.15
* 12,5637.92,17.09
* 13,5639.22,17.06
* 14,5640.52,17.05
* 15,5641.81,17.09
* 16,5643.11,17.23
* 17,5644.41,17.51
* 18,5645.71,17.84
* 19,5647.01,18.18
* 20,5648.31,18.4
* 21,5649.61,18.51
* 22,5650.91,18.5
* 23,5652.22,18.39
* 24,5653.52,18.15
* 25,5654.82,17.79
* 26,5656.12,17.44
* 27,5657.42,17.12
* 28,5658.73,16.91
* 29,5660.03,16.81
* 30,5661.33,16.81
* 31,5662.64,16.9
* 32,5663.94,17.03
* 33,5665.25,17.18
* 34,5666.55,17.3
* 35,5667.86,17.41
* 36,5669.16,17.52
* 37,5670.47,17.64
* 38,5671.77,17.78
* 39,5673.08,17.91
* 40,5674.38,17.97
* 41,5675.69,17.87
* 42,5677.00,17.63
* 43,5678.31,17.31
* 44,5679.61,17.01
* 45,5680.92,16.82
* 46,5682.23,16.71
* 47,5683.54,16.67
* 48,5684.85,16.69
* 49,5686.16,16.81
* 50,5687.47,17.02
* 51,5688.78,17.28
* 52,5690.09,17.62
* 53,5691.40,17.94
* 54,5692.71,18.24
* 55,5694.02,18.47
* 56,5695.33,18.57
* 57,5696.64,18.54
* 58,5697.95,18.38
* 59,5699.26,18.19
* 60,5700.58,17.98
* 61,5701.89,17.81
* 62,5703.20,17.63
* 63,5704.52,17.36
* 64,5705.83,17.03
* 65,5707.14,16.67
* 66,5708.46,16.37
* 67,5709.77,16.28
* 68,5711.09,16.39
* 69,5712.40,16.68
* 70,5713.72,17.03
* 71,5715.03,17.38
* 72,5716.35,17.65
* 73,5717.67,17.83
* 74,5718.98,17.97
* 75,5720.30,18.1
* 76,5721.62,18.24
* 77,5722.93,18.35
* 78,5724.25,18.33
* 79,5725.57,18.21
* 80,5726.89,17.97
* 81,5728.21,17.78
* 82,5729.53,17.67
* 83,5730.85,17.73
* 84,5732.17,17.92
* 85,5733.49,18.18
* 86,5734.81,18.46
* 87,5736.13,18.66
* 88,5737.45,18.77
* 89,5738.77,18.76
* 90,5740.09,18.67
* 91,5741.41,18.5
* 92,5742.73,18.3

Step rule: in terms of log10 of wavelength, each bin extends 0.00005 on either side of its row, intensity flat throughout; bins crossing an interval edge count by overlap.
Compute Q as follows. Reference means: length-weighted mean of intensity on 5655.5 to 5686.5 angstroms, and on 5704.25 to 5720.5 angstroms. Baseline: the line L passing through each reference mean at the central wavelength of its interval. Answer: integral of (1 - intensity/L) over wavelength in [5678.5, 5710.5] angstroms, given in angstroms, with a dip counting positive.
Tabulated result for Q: -0.5 angstroms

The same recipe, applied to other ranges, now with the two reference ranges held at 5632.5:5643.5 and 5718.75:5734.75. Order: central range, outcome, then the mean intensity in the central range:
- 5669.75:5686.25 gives 0.2 angstroms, 17.3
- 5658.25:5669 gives 0.2 angstroms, 17.1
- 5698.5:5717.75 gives 0.7 angstroms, 17.2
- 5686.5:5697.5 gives -0.1 angstroms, 17.9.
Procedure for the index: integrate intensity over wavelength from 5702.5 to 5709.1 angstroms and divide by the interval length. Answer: 17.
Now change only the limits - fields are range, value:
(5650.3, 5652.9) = 18.4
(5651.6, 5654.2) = 18.3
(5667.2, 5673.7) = 17.6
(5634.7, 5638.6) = 17.1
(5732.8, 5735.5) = 18.3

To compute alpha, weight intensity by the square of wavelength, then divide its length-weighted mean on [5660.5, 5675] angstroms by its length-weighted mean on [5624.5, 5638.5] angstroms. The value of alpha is 1.0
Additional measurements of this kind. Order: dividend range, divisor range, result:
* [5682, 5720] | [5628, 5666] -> 1.02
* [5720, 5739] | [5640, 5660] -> 1.06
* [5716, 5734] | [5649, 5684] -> 1.05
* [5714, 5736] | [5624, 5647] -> 1.08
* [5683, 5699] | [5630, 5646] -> 1.04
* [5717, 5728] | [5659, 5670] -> 1.08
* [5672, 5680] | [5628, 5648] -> 1.03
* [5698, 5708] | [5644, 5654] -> 0.98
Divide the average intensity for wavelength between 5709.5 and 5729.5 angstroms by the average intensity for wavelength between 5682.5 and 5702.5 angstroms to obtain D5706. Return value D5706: 0.99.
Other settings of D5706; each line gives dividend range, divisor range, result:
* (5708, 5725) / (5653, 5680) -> 1.00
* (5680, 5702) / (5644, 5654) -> 0.97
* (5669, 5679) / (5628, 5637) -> 1.03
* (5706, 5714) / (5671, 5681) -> 0.94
